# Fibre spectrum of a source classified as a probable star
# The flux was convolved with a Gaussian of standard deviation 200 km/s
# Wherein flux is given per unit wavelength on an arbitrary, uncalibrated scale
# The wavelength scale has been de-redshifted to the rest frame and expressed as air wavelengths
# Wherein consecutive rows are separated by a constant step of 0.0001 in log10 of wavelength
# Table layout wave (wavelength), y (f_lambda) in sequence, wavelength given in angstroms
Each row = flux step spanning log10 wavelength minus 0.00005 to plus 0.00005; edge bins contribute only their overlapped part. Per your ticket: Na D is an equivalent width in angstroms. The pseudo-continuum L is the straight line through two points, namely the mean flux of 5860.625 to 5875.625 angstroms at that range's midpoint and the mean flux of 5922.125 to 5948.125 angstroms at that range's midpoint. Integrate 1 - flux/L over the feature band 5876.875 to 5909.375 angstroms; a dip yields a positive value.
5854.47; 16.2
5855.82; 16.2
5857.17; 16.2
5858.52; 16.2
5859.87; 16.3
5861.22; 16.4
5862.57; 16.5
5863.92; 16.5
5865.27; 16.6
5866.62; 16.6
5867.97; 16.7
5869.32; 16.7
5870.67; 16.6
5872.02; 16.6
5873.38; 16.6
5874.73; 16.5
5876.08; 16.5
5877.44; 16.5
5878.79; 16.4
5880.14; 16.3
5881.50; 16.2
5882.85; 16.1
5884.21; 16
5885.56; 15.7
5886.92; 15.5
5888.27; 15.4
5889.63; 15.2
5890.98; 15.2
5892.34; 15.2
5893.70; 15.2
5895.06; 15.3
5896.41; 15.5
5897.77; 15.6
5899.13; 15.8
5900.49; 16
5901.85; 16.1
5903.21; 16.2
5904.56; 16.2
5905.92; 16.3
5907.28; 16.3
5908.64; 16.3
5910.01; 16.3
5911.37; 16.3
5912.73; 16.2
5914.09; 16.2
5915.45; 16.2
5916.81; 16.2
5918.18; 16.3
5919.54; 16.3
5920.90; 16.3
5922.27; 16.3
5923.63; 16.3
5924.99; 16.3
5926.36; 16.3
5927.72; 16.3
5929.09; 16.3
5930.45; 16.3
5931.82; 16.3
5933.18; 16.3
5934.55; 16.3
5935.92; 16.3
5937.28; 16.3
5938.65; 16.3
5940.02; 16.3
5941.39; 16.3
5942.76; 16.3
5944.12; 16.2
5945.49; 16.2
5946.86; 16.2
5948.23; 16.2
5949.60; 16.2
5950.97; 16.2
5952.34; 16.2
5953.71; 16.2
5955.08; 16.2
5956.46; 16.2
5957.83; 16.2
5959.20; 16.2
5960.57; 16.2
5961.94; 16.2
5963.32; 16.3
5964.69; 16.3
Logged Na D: 1.2 angstroms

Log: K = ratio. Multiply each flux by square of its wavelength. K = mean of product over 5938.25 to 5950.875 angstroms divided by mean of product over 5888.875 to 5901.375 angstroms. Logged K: 1.07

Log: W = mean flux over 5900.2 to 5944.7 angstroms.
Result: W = 16.3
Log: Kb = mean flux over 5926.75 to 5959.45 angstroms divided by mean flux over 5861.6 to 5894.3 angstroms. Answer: 1.01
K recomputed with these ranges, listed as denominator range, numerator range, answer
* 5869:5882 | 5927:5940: 1.01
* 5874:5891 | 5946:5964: 1.04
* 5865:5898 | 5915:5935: 1.03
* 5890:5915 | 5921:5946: 1.04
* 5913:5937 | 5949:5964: 1.01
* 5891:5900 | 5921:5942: 1.07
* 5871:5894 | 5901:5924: 1.03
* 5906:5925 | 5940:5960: 1.01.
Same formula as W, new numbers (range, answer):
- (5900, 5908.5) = 16.2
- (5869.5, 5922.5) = 16.1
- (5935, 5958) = 16.2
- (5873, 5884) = 16.4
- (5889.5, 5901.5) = 15.5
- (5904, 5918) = 16.2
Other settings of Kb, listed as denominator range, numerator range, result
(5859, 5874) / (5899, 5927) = 0.98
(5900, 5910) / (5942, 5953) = 1.00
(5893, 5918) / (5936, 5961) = 1.01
